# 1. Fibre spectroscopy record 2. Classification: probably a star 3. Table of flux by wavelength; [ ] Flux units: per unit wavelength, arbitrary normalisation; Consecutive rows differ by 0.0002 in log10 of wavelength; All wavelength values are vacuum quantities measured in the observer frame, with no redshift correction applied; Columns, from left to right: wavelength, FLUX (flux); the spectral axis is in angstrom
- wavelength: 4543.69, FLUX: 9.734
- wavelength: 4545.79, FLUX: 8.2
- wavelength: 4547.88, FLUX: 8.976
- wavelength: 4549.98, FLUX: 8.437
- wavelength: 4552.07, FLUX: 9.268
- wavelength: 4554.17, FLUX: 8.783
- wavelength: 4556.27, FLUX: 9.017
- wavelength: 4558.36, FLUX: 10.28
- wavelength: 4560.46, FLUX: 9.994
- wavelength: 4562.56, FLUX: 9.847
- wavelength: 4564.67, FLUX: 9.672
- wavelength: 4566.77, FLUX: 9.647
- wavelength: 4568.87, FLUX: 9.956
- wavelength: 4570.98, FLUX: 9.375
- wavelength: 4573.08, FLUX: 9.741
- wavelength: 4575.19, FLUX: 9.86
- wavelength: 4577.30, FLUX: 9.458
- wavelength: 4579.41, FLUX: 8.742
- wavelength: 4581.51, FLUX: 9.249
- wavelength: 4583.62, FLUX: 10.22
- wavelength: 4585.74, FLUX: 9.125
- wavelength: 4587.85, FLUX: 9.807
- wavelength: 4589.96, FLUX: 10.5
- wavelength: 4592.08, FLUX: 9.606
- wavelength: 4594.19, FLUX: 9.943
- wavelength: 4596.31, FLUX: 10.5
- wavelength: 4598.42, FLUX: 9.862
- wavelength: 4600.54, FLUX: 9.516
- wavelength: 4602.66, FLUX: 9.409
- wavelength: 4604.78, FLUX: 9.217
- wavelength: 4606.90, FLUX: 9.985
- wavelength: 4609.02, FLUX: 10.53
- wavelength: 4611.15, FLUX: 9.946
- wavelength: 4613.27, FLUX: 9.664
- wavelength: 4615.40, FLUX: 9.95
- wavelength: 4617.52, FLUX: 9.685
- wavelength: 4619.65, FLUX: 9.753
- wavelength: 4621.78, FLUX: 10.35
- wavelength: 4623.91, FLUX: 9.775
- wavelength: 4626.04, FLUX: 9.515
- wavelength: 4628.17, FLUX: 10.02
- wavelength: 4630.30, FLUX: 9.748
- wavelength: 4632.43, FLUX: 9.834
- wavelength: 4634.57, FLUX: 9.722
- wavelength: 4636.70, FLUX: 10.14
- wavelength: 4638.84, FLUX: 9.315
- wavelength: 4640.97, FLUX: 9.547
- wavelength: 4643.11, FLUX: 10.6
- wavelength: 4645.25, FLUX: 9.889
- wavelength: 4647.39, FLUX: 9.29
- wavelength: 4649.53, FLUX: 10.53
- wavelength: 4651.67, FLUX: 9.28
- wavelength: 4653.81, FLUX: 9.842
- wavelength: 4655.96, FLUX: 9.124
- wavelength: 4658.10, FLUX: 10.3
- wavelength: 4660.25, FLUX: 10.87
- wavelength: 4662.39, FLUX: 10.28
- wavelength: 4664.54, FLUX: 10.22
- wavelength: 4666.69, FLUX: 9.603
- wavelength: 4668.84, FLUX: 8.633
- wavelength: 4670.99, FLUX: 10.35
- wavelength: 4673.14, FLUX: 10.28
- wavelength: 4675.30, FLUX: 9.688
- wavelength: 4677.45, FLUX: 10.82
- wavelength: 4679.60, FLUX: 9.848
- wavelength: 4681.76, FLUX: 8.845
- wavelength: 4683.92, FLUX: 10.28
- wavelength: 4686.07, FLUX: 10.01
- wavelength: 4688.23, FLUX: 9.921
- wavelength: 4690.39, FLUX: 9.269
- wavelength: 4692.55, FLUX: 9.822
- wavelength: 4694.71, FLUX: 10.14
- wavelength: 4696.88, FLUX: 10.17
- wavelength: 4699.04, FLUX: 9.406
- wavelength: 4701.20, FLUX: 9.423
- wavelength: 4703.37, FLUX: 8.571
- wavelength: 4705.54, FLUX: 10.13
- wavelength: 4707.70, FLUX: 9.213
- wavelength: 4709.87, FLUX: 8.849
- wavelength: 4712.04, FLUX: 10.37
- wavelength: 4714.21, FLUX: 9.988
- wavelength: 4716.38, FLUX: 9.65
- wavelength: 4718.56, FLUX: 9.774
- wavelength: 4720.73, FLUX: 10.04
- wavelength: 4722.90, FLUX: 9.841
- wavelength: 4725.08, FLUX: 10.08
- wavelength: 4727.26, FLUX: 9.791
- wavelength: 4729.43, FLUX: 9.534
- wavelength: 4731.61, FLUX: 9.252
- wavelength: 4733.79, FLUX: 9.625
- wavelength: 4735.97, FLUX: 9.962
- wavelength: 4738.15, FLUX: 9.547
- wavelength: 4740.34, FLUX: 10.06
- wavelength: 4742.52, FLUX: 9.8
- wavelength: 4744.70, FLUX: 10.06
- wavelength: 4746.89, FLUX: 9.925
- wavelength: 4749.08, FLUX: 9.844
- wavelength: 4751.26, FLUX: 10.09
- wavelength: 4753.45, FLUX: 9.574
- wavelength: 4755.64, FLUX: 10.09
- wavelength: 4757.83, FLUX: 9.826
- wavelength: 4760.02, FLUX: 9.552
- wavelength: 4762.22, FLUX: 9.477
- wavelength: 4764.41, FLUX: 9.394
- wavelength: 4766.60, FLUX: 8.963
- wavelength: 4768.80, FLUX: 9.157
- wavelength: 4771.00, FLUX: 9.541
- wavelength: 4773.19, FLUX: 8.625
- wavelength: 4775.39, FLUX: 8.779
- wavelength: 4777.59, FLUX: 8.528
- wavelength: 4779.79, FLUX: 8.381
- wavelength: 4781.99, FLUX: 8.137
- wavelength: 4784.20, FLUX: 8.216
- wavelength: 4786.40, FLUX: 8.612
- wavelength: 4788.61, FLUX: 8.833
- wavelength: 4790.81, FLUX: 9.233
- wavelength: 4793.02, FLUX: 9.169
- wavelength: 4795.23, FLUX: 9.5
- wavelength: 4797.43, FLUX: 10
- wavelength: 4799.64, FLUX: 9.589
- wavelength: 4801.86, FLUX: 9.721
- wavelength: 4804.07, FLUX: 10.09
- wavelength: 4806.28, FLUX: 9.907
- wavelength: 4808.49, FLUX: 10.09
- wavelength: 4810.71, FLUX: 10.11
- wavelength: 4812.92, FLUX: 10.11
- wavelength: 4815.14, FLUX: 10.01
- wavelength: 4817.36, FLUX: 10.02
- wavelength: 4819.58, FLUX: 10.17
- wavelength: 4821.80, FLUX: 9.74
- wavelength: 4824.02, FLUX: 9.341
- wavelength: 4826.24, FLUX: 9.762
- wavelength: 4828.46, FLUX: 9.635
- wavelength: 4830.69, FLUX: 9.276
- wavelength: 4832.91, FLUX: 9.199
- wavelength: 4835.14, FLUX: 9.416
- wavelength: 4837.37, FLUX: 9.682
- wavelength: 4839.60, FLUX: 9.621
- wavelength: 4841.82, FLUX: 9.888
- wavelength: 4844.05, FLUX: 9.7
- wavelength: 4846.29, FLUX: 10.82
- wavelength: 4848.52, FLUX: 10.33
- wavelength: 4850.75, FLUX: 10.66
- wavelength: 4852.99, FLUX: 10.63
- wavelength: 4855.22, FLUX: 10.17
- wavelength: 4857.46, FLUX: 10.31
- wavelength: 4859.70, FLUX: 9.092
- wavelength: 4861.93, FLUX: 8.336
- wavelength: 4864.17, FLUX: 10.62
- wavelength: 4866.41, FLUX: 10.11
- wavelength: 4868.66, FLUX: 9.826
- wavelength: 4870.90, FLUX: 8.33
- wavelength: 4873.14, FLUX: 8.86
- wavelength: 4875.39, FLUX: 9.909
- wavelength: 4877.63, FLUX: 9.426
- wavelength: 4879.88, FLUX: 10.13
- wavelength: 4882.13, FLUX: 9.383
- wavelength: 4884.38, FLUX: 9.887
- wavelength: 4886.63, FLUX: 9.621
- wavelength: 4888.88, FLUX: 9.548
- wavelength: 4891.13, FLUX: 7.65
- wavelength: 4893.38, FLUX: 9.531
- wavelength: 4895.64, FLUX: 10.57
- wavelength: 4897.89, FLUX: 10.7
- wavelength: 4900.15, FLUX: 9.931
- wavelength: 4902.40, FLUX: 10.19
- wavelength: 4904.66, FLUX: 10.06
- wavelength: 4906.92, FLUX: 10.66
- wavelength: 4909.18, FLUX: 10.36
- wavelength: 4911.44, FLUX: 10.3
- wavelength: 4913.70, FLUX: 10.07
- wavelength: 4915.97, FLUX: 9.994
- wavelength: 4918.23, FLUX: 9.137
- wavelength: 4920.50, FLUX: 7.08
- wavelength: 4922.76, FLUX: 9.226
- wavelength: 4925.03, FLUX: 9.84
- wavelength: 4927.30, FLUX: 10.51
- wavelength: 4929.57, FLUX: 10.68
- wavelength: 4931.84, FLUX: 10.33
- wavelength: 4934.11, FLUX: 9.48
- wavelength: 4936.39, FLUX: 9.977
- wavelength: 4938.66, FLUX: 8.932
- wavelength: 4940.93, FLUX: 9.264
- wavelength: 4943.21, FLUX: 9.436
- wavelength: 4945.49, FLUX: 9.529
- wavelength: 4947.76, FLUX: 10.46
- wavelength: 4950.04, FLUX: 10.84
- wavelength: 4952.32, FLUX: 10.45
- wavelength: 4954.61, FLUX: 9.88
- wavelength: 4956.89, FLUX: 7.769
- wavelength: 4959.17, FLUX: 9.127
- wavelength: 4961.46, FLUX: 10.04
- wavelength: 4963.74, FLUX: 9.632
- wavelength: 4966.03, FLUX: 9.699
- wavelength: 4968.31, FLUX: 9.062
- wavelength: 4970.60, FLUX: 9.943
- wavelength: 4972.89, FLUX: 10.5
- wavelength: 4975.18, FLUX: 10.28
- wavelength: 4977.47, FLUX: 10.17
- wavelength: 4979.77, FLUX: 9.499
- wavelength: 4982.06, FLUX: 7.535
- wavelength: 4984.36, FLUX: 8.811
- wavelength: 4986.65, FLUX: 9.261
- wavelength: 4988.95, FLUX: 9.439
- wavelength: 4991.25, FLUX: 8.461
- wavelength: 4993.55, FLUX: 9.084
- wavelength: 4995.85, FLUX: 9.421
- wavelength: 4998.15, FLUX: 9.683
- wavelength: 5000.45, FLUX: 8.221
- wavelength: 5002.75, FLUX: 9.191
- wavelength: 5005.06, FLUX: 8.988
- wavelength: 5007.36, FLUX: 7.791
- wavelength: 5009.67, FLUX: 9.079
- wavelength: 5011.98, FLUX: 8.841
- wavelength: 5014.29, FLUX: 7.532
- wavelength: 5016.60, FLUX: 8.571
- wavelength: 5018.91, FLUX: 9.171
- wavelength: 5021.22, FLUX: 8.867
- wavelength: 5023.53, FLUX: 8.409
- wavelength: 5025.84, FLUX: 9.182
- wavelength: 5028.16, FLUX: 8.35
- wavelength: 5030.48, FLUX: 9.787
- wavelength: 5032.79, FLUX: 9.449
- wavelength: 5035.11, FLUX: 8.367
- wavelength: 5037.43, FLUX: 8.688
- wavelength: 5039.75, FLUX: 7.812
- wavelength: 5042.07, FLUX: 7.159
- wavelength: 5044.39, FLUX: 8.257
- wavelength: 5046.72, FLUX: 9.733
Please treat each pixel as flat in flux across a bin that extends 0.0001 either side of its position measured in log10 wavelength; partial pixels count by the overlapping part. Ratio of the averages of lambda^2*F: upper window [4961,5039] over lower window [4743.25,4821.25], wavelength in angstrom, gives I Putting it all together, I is 1.05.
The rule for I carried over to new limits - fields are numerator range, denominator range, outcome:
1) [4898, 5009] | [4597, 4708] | 1.10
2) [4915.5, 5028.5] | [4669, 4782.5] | 1.07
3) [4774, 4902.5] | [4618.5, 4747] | 1.05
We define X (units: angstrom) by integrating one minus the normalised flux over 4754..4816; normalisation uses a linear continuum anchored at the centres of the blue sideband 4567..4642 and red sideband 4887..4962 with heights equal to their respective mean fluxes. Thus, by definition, 2.57 angstrom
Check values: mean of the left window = 9.76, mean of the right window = 9.74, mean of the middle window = 9.34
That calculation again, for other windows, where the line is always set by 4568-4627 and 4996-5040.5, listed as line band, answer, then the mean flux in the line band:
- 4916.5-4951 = -2.7 angstrom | 9.65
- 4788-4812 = -1.0 angstrom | 9.68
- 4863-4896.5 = -1.7 angstrom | 9.55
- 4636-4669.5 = -0.8 angstrom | 9.85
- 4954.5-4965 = -0.4 angstrom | 9.24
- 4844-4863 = -1.8 angstrom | 10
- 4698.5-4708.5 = 0.2 angstrom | 9.35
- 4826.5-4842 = -0.5 angstrom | 9.52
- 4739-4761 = -1.1 angstrom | 9.88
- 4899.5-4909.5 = -1.3 angstrom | 10.3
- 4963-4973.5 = -1.0 angstrom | 9.74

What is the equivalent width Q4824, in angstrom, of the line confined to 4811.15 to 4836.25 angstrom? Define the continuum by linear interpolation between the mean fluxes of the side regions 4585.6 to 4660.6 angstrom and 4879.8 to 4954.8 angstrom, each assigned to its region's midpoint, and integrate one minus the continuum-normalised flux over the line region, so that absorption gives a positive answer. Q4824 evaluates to 0.29 angstrom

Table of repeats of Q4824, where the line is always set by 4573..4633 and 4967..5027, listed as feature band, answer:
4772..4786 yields 1.5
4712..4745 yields -0.9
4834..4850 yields -1.0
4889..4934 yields -3.0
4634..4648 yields -0.1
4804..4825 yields -1.3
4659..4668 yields -0.5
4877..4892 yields -0.3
